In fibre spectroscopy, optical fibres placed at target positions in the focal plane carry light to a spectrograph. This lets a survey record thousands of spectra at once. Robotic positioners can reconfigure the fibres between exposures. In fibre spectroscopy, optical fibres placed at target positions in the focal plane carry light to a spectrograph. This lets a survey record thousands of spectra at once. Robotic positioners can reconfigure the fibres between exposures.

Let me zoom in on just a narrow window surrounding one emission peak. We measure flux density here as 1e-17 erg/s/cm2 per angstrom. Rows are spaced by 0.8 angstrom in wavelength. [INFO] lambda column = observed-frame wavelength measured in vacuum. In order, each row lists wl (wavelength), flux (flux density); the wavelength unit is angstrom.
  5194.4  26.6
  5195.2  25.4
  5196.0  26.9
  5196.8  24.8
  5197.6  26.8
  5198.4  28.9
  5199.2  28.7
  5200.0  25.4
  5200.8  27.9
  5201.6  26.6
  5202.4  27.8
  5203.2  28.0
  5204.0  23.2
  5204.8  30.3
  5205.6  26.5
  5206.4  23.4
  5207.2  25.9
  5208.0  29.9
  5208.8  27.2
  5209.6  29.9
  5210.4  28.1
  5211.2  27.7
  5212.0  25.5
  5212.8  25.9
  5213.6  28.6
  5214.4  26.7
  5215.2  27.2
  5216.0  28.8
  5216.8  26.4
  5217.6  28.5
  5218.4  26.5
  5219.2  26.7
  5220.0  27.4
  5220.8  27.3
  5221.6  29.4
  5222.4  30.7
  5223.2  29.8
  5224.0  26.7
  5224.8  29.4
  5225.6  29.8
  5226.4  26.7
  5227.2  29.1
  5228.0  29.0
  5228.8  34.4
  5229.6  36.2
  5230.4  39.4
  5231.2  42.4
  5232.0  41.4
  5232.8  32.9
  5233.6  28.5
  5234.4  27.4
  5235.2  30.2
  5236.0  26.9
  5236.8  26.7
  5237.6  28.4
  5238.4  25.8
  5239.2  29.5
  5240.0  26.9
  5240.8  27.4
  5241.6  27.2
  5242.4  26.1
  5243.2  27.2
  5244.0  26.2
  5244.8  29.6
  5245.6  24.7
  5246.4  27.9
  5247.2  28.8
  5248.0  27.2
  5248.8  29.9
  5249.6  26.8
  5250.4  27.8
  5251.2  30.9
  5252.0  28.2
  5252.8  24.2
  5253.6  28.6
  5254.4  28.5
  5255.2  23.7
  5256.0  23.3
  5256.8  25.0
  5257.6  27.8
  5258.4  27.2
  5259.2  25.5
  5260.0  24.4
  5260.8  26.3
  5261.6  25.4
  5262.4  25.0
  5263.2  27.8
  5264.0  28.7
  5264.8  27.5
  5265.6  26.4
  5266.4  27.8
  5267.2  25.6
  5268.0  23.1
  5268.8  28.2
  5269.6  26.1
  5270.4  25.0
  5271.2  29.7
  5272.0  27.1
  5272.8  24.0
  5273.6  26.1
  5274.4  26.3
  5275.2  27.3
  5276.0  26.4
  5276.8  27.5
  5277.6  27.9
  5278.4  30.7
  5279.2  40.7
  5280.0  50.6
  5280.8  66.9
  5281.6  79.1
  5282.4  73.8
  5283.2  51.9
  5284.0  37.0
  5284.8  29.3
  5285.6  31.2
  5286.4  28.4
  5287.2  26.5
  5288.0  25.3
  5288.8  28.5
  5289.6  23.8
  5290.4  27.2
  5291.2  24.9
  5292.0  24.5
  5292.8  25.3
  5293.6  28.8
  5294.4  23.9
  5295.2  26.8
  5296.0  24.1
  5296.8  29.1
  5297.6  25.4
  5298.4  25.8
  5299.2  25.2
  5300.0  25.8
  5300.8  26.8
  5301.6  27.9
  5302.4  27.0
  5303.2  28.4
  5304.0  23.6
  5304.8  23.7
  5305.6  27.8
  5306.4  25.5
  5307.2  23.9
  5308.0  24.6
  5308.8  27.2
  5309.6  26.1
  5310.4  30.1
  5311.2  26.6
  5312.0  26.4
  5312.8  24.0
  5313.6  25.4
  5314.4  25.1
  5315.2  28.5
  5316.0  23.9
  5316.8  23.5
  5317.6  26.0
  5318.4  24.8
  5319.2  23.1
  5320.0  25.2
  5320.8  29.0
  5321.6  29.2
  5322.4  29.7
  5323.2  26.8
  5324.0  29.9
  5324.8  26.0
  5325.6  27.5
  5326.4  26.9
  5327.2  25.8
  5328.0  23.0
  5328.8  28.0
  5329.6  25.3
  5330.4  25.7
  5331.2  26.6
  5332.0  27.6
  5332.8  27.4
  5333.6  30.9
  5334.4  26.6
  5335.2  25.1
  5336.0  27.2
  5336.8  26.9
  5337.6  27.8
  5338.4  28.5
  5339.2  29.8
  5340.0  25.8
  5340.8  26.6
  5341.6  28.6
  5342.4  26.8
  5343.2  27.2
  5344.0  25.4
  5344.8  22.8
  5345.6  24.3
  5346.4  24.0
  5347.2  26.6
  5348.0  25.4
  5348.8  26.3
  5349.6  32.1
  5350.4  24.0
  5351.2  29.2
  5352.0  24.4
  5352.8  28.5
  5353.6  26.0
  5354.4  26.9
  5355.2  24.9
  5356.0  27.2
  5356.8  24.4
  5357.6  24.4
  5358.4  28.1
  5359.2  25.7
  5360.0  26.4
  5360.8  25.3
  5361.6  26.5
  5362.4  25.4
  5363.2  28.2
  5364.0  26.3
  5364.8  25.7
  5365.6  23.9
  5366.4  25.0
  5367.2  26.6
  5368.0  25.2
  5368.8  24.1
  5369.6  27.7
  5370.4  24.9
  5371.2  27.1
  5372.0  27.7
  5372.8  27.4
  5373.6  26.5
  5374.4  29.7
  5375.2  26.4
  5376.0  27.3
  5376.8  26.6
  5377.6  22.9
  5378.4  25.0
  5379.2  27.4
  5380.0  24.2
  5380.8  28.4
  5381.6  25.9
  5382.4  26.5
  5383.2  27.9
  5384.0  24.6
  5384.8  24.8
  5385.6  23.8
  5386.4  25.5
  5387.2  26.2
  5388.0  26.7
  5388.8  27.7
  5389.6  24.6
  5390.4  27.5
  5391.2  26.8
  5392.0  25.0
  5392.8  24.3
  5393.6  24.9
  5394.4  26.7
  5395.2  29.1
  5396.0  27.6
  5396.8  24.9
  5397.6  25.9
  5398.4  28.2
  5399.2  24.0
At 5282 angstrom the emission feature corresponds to [O III]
